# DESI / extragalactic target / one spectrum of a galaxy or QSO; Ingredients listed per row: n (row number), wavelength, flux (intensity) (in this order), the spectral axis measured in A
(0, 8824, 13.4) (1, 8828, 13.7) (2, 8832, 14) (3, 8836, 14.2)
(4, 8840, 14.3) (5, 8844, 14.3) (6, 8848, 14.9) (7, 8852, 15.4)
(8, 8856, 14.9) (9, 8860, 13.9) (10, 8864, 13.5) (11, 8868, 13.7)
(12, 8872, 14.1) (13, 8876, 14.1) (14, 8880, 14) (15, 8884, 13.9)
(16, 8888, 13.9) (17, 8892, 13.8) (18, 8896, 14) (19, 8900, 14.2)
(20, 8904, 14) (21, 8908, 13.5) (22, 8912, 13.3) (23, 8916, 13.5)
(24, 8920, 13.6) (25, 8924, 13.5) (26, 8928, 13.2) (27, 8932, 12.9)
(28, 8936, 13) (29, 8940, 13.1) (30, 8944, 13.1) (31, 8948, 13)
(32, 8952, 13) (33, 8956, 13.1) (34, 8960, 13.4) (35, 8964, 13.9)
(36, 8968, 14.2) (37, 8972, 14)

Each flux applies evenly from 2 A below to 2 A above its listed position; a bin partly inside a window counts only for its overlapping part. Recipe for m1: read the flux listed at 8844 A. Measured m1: 14.3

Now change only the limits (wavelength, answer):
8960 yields 13.4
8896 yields 14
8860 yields 13.9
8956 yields 13.1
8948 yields 13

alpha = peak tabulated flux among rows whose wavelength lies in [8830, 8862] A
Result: 15.4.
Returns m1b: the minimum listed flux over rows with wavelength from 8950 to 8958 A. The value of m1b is 13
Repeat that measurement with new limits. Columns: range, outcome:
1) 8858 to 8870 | 13.5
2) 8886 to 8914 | 13.3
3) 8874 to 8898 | 13.8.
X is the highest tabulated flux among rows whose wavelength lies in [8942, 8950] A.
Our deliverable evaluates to 13.1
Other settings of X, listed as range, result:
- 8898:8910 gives 14.2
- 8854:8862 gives 14.9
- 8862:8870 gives 13.7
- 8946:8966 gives 13.9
